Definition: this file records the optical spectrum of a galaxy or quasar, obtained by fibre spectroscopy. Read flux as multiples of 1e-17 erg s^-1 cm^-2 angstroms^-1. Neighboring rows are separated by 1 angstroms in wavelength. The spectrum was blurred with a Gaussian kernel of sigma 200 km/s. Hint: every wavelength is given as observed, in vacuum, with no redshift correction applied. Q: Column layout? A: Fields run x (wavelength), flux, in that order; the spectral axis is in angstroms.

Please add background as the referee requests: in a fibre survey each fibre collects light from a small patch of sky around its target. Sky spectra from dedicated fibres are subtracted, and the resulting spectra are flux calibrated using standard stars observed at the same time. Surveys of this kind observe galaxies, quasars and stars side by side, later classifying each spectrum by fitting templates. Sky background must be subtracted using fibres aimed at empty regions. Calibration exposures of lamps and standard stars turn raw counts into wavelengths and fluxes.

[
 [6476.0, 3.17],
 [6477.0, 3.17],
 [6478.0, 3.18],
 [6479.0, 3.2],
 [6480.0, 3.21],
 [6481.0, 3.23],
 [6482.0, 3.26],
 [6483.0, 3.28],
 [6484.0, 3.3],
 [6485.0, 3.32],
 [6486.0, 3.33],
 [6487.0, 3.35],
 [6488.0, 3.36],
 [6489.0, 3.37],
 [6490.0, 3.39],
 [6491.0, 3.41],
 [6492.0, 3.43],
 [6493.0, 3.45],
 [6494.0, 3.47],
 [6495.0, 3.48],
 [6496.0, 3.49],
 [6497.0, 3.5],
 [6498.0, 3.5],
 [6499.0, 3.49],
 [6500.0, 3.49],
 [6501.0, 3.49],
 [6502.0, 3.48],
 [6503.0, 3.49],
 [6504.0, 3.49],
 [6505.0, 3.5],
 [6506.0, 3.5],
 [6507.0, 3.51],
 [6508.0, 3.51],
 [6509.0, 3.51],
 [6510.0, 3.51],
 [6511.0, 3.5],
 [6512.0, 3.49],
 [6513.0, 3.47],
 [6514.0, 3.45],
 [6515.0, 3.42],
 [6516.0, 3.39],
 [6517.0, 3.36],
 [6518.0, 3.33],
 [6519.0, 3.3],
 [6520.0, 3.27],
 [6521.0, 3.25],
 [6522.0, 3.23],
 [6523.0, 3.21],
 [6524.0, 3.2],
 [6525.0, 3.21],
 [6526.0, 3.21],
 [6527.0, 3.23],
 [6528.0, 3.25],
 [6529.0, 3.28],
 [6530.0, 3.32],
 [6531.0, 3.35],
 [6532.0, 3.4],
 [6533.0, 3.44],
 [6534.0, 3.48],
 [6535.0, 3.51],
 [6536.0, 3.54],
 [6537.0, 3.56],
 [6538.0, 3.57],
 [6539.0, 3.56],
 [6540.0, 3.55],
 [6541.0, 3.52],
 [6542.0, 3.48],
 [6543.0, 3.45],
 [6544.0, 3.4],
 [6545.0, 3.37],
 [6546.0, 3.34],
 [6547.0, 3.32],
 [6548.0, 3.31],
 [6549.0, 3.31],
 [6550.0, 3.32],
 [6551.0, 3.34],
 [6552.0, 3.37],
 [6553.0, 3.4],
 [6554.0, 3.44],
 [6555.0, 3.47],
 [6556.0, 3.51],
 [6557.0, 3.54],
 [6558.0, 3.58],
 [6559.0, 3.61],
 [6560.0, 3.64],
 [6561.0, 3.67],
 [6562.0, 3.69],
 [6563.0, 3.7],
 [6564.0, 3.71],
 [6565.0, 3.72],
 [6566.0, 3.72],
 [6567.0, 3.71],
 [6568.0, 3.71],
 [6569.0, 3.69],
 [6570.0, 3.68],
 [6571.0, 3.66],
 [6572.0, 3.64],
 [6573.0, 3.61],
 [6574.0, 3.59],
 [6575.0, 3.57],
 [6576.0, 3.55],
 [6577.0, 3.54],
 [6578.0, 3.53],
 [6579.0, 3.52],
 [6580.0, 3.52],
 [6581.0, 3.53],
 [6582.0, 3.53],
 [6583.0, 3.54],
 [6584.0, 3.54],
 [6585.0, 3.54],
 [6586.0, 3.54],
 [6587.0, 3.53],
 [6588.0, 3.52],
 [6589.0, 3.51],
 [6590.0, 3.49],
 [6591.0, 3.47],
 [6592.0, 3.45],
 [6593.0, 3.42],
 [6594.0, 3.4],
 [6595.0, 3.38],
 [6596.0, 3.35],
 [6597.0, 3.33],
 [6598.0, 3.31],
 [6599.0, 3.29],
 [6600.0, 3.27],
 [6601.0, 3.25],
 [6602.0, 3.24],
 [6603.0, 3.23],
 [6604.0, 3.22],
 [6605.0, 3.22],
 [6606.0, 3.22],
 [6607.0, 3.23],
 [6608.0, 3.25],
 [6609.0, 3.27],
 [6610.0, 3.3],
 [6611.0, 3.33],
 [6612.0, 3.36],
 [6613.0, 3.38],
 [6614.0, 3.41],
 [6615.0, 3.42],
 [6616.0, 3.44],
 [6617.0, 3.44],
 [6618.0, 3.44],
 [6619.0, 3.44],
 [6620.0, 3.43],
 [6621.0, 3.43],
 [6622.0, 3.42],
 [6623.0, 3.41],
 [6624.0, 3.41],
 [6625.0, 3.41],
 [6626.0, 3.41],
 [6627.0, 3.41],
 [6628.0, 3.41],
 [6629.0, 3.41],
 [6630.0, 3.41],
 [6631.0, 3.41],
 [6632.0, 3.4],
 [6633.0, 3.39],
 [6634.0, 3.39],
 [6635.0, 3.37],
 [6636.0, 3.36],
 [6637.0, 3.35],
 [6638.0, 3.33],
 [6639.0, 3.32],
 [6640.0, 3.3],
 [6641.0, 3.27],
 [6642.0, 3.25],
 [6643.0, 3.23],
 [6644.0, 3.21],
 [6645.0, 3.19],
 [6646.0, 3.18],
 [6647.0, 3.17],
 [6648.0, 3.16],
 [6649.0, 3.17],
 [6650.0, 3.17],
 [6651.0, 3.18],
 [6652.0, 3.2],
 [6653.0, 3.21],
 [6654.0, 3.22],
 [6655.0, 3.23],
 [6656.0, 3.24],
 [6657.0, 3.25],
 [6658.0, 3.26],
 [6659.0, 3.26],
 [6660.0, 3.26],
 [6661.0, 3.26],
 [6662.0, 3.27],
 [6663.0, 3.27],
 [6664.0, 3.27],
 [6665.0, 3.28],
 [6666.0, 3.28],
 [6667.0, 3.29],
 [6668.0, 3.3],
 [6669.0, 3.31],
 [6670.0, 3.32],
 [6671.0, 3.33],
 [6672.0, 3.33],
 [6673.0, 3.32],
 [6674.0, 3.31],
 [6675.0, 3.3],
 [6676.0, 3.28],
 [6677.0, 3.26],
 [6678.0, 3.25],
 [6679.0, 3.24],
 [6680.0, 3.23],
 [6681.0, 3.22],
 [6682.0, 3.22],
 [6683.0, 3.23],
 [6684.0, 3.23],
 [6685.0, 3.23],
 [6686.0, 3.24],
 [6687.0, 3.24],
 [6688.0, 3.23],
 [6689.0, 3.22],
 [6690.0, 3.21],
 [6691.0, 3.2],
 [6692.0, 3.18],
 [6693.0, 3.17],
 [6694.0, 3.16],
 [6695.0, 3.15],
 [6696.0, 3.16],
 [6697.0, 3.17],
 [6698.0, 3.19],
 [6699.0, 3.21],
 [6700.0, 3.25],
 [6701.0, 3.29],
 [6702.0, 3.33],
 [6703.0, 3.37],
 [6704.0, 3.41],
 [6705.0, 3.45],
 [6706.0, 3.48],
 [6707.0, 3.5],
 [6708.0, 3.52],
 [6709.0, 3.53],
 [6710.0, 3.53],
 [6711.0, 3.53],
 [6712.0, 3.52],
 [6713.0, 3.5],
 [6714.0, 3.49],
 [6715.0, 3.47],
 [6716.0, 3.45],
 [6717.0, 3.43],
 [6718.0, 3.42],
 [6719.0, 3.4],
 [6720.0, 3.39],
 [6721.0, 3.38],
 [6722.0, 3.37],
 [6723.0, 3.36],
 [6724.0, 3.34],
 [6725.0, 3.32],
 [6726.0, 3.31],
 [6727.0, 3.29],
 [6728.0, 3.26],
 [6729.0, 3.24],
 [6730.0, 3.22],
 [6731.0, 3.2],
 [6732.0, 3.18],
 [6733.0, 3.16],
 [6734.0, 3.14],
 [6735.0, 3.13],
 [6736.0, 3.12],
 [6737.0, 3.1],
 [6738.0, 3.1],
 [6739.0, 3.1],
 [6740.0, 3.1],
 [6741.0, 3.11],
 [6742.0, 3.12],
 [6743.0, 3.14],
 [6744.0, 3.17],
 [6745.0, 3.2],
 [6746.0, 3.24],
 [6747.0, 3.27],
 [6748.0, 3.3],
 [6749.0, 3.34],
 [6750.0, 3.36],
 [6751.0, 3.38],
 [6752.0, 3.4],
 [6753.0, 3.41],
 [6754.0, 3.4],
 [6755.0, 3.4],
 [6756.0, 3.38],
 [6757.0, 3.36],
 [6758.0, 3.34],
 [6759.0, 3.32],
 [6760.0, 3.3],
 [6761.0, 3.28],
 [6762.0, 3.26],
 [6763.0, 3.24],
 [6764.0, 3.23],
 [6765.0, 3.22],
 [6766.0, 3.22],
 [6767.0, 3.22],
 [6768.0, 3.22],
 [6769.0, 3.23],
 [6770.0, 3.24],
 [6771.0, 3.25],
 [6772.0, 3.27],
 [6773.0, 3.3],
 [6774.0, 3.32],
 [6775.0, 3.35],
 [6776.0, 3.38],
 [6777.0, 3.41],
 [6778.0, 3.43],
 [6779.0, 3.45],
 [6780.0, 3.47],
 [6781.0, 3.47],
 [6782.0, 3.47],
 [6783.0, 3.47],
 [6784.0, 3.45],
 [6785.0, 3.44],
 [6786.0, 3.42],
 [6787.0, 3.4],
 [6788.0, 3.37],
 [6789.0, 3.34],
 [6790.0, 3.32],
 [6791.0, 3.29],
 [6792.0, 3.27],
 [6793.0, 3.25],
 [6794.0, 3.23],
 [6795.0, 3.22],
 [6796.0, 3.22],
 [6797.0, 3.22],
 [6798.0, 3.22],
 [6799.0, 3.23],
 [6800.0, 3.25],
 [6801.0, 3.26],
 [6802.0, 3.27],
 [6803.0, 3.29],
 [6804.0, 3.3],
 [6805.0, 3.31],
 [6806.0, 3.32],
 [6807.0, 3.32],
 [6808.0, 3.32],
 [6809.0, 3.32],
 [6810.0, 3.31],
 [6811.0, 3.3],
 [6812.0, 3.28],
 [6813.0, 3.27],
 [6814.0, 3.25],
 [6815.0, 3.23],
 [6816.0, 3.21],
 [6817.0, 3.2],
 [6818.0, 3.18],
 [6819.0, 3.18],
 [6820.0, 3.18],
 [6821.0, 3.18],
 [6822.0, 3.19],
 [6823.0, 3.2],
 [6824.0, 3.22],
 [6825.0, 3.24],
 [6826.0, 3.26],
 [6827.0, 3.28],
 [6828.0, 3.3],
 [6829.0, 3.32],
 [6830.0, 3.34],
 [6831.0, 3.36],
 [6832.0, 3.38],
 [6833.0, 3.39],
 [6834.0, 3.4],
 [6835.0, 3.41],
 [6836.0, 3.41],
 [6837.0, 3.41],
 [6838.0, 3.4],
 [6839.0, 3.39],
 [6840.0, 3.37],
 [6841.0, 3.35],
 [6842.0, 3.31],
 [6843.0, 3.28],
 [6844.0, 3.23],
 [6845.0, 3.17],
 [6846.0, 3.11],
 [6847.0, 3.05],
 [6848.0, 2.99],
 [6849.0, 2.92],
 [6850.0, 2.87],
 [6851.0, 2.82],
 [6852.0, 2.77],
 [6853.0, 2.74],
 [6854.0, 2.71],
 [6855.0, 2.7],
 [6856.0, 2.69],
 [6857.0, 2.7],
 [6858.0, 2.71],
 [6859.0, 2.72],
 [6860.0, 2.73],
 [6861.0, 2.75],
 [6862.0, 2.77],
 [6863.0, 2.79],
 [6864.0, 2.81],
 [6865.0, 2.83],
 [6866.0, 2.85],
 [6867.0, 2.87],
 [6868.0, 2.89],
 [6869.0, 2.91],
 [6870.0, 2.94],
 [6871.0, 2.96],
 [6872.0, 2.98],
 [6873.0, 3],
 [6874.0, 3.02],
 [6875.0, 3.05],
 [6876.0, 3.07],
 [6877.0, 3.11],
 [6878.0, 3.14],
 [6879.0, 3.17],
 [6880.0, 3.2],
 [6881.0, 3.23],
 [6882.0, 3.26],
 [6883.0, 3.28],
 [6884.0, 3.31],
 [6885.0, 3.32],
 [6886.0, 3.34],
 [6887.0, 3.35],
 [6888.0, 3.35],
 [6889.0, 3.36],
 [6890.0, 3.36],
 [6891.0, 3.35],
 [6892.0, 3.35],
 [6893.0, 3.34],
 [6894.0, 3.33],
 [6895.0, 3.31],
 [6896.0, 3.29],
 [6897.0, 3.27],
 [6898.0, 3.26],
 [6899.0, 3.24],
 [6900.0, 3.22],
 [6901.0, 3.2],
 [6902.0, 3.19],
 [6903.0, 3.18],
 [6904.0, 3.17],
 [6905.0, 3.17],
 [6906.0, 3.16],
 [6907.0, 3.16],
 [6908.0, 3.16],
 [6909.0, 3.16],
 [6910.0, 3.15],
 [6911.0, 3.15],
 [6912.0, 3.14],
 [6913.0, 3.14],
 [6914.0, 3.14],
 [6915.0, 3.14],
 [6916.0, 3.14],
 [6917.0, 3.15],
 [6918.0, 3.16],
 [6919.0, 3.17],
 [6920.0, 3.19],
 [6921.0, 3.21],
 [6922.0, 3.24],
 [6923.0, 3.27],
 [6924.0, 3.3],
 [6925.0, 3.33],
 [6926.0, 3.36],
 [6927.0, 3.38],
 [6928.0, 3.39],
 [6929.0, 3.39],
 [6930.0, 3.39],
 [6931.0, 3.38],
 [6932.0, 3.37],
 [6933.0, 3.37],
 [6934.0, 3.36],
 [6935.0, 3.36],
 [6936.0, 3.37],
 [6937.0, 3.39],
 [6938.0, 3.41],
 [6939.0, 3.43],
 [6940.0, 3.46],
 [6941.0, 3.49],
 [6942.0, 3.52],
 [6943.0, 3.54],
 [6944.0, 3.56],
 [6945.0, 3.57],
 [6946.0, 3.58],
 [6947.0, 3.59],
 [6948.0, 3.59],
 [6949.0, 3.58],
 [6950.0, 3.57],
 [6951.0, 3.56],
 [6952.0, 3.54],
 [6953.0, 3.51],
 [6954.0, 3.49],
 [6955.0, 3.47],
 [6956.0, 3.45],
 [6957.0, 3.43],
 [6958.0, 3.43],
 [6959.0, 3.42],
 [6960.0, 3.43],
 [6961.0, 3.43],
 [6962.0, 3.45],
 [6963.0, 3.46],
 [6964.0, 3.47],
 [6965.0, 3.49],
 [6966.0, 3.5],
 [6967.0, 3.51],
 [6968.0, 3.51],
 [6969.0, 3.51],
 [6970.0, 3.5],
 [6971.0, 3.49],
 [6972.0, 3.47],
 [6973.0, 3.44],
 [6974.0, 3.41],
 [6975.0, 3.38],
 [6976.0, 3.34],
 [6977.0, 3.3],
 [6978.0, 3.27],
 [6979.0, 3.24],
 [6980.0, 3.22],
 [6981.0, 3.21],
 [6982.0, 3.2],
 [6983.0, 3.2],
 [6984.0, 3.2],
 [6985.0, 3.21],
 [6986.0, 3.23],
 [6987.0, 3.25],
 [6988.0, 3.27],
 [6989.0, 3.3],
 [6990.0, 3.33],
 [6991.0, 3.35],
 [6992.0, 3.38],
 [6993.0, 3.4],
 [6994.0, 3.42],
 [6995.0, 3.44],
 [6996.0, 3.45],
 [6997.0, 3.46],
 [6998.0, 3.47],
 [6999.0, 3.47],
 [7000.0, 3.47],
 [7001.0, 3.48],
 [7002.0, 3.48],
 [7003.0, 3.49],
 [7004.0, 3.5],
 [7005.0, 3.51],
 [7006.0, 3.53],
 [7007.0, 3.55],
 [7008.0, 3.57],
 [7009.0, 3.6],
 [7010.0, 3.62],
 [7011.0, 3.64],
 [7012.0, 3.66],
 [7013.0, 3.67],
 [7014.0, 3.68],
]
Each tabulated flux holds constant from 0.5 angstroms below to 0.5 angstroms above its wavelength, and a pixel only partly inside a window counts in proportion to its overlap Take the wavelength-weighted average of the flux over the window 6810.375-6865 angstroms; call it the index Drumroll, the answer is 3.12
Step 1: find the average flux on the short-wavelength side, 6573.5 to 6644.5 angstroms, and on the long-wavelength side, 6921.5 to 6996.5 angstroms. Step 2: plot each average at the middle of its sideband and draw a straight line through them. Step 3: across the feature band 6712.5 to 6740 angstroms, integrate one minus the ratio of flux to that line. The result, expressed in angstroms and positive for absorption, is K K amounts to 0.9 angstroms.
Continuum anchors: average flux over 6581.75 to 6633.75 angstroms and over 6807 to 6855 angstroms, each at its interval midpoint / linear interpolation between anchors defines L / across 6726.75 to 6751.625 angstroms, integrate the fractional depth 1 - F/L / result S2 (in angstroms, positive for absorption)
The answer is 0.6 angstroms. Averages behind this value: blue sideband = 3.39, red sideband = 3.21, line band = 3.2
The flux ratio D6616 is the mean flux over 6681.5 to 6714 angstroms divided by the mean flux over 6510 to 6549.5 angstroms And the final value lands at 0.98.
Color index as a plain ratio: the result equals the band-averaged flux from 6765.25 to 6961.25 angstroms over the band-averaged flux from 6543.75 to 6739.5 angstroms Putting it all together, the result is 0.97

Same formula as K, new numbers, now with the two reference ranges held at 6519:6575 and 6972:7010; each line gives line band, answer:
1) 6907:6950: 0.7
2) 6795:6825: 1.5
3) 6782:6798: 0.4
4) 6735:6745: 0.9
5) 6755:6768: 0.5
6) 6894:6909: 0.8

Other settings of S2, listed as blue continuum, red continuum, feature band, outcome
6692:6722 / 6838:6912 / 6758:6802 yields -0.9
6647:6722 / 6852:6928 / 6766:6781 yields -0.5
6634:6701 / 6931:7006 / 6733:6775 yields 0.6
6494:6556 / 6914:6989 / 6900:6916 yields 1.1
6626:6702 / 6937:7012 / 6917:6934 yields 0.6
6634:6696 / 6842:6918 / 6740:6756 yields -0.5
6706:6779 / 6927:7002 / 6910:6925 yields 0.9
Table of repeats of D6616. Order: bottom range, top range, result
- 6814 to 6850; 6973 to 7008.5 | 1.04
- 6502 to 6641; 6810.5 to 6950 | 0.93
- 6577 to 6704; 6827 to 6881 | 0.92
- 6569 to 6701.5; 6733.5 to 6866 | 0.96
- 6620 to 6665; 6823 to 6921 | 0.95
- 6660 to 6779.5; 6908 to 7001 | 1.02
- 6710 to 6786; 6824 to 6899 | 0.94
